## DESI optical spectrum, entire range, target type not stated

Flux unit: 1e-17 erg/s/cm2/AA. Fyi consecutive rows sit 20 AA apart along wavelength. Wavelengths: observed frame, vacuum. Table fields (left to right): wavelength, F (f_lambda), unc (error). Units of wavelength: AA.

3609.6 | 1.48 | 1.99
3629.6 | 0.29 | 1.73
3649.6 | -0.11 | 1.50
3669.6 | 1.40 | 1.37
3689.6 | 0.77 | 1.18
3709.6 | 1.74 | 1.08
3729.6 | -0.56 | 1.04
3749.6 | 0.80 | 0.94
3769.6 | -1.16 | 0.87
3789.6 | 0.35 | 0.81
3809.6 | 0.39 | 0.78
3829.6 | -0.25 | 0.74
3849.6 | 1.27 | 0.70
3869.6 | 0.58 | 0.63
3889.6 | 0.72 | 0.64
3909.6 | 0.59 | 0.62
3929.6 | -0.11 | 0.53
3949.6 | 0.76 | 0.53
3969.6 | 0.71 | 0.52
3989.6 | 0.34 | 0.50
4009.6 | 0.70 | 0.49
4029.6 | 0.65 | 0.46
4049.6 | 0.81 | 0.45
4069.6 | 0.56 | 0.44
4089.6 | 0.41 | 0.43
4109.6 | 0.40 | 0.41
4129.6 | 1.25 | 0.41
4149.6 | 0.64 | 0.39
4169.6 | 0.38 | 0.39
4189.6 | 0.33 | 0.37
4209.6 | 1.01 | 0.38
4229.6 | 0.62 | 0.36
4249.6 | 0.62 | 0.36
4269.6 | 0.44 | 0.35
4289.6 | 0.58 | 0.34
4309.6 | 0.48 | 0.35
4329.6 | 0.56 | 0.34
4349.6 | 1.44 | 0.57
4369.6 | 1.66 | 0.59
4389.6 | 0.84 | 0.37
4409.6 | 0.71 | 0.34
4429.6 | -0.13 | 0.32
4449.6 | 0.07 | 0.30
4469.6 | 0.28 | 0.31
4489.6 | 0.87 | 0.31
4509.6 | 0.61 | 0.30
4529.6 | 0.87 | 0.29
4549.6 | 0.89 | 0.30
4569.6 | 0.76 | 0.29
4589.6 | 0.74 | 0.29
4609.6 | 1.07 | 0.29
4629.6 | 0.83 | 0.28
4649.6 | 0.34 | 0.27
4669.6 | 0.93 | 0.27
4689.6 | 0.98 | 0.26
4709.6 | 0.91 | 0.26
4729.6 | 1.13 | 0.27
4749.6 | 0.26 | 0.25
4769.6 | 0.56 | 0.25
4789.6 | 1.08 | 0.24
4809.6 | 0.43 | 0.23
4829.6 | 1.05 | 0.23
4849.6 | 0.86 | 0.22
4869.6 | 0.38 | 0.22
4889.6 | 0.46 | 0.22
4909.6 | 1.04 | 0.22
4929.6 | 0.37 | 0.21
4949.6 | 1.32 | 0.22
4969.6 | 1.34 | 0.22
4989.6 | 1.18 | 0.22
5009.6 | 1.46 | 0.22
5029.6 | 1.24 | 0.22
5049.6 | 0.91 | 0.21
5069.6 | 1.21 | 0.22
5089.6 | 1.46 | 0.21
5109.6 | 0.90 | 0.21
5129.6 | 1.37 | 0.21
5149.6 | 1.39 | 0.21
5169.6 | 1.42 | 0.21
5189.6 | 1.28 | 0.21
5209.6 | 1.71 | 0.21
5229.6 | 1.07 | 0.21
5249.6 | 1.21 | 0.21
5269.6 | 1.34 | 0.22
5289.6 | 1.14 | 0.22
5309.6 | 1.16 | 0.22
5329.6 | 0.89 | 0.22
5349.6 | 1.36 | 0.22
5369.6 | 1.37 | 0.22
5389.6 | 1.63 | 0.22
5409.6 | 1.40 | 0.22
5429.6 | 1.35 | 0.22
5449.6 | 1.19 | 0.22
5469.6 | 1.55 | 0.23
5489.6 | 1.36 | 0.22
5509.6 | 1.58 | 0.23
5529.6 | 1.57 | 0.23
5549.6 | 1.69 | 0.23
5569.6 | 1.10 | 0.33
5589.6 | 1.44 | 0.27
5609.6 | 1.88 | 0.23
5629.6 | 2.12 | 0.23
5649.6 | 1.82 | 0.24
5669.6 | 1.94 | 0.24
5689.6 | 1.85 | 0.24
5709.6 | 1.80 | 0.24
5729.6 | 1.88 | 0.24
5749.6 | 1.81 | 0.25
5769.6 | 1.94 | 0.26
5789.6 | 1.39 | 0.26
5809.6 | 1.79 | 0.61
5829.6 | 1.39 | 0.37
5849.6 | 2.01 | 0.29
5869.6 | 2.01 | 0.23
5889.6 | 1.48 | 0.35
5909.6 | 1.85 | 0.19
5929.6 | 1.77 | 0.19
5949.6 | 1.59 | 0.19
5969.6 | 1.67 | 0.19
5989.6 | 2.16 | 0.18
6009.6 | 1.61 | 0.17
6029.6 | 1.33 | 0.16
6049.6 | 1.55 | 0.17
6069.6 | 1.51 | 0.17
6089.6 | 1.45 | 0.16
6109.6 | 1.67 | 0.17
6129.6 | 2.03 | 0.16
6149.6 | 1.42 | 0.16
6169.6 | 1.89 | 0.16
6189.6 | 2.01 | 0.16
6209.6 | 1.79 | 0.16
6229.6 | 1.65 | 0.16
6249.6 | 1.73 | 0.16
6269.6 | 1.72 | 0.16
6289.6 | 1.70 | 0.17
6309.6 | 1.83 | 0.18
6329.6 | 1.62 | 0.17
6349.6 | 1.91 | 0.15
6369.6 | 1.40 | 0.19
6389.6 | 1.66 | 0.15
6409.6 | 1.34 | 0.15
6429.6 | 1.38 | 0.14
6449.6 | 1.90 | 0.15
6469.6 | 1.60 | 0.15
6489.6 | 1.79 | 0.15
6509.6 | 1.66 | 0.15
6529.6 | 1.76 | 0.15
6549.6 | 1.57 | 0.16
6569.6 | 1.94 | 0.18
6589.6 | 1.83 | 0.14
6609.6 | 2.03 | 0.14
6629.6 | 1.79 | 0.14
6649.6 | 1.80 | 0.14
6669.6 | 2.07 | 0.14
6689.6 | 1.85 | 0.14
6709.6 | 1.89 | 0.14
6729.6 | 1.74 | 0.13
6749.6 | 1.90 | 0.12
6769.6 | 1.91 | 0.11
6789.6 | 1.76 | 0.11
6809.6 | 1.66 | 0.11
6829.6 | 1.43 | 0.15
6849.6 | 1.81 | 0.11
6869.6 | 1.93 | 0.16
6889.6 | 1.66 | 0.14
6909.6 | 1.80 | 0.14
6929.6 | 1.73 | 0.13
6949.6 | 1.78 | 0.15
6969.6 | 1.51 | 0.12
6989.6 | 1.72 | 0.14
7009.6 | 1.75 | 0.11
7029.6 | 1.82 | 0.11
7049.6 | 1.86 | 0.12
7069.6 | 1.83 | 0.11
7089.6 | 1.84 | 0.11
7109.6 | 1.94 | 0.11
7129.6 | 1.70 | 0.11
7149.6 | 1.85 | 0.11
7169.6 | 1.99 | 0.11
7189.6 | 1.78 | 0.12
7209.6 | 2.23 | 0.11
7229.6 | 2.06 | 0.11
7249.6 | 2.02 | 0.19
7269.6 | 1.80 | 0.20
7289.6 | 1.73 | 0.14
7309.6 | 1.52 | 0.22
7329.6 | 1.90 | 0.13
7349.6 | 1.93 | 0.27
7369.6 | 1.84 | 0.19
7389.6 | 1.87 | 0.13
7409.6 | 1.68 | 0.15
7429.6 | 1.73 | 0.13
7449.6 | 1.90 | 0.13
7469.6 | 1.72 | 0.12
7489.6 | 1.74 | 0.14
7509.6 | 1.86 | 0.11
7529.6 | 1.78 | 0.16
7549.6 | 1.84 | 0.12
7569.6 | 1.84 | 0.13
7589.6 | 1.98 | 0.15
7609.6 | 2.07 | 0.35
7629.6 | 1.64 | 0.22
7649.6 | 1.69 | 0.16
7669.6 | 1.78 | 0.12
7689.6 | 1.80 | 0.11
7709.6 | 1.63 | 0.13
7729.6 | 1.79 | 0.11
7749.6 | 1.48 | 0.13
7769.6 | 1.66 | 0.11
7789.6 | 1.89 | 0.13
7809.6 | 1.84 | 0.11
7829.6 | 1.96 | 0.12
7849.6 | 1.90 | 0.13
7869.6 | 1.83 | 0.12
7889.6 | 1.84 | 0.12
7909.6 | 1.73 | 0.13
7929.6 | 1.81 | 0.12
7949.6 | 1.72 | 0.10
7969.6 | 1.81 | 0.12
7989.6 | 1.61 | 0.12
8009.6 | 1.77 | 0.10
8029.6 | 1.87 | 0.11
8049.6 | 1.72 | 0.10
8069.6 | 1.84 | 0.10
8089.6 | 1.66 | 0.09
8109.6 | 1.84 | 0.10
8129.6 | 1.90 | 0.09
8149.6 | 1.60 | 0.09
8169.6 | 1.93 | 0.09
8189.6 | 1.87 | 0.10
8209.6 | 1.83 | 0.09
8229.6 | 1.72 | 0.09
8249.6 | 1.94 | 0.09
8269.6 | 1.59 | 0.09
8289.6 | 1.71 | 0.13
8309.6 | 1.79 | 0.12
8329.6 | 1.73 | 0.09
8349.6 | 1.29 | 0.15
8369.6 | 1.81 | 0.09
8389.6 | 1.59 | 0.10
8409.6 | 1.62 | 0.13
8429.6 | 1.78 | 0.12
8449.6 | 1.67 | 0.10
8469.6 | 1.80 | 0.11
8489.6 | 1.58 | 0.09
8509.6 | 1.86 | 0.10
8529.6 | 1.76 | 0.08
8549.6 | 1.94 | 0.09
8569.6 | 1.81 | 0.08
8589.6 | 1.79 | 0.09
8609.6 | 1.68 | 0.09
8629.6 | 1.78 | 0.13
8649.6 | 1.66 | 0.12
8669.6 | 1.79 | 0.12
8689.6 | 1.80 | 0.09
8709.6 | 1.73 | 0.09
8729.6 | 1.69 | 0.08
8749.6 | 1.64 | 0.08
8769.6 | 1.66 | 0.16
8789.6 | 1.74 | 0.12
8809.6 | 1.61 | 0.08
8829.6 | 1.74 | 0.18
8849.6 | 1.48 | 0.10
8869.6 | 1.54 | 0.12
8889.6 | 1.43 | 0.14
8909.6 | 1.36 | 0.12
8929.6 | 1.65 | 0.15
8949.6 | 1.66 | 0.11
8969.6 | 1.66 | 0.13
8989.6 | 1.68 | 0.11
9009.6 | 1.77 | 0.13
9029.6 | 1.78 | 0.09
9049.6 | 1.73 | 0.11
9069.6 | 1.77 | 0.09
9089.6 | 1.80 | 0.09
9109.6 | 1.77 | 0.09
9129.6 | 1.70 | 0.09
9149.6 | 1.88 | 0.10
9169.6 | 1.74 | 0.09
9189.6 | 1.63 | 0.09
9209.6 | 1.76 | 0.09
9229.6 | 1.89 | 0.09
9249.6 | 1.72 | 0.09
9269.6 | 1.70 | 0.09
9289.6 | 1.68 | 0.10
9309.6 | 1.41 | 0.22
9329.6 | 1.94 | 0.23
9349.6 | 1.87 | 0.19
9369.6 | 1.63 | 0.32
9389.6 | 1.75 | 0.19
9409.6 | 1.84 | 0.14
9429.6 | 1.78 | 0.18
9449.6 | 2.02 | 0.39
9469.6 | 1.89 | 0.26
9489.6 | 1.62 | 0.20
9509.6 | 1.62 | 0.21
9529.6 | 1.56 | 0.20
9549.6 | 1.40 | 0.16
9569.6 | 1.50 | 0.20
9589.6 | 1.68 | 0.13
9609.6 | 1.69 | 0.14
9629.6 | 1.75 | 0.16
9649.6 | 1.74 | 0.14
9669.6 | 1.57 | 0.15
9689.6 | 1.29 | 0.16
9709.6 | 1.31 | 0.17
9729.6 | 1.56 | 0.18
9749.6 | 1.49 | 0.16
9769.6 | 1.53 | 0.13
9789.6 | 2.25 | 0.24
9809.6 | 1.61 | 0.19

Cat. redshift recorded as 0.240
